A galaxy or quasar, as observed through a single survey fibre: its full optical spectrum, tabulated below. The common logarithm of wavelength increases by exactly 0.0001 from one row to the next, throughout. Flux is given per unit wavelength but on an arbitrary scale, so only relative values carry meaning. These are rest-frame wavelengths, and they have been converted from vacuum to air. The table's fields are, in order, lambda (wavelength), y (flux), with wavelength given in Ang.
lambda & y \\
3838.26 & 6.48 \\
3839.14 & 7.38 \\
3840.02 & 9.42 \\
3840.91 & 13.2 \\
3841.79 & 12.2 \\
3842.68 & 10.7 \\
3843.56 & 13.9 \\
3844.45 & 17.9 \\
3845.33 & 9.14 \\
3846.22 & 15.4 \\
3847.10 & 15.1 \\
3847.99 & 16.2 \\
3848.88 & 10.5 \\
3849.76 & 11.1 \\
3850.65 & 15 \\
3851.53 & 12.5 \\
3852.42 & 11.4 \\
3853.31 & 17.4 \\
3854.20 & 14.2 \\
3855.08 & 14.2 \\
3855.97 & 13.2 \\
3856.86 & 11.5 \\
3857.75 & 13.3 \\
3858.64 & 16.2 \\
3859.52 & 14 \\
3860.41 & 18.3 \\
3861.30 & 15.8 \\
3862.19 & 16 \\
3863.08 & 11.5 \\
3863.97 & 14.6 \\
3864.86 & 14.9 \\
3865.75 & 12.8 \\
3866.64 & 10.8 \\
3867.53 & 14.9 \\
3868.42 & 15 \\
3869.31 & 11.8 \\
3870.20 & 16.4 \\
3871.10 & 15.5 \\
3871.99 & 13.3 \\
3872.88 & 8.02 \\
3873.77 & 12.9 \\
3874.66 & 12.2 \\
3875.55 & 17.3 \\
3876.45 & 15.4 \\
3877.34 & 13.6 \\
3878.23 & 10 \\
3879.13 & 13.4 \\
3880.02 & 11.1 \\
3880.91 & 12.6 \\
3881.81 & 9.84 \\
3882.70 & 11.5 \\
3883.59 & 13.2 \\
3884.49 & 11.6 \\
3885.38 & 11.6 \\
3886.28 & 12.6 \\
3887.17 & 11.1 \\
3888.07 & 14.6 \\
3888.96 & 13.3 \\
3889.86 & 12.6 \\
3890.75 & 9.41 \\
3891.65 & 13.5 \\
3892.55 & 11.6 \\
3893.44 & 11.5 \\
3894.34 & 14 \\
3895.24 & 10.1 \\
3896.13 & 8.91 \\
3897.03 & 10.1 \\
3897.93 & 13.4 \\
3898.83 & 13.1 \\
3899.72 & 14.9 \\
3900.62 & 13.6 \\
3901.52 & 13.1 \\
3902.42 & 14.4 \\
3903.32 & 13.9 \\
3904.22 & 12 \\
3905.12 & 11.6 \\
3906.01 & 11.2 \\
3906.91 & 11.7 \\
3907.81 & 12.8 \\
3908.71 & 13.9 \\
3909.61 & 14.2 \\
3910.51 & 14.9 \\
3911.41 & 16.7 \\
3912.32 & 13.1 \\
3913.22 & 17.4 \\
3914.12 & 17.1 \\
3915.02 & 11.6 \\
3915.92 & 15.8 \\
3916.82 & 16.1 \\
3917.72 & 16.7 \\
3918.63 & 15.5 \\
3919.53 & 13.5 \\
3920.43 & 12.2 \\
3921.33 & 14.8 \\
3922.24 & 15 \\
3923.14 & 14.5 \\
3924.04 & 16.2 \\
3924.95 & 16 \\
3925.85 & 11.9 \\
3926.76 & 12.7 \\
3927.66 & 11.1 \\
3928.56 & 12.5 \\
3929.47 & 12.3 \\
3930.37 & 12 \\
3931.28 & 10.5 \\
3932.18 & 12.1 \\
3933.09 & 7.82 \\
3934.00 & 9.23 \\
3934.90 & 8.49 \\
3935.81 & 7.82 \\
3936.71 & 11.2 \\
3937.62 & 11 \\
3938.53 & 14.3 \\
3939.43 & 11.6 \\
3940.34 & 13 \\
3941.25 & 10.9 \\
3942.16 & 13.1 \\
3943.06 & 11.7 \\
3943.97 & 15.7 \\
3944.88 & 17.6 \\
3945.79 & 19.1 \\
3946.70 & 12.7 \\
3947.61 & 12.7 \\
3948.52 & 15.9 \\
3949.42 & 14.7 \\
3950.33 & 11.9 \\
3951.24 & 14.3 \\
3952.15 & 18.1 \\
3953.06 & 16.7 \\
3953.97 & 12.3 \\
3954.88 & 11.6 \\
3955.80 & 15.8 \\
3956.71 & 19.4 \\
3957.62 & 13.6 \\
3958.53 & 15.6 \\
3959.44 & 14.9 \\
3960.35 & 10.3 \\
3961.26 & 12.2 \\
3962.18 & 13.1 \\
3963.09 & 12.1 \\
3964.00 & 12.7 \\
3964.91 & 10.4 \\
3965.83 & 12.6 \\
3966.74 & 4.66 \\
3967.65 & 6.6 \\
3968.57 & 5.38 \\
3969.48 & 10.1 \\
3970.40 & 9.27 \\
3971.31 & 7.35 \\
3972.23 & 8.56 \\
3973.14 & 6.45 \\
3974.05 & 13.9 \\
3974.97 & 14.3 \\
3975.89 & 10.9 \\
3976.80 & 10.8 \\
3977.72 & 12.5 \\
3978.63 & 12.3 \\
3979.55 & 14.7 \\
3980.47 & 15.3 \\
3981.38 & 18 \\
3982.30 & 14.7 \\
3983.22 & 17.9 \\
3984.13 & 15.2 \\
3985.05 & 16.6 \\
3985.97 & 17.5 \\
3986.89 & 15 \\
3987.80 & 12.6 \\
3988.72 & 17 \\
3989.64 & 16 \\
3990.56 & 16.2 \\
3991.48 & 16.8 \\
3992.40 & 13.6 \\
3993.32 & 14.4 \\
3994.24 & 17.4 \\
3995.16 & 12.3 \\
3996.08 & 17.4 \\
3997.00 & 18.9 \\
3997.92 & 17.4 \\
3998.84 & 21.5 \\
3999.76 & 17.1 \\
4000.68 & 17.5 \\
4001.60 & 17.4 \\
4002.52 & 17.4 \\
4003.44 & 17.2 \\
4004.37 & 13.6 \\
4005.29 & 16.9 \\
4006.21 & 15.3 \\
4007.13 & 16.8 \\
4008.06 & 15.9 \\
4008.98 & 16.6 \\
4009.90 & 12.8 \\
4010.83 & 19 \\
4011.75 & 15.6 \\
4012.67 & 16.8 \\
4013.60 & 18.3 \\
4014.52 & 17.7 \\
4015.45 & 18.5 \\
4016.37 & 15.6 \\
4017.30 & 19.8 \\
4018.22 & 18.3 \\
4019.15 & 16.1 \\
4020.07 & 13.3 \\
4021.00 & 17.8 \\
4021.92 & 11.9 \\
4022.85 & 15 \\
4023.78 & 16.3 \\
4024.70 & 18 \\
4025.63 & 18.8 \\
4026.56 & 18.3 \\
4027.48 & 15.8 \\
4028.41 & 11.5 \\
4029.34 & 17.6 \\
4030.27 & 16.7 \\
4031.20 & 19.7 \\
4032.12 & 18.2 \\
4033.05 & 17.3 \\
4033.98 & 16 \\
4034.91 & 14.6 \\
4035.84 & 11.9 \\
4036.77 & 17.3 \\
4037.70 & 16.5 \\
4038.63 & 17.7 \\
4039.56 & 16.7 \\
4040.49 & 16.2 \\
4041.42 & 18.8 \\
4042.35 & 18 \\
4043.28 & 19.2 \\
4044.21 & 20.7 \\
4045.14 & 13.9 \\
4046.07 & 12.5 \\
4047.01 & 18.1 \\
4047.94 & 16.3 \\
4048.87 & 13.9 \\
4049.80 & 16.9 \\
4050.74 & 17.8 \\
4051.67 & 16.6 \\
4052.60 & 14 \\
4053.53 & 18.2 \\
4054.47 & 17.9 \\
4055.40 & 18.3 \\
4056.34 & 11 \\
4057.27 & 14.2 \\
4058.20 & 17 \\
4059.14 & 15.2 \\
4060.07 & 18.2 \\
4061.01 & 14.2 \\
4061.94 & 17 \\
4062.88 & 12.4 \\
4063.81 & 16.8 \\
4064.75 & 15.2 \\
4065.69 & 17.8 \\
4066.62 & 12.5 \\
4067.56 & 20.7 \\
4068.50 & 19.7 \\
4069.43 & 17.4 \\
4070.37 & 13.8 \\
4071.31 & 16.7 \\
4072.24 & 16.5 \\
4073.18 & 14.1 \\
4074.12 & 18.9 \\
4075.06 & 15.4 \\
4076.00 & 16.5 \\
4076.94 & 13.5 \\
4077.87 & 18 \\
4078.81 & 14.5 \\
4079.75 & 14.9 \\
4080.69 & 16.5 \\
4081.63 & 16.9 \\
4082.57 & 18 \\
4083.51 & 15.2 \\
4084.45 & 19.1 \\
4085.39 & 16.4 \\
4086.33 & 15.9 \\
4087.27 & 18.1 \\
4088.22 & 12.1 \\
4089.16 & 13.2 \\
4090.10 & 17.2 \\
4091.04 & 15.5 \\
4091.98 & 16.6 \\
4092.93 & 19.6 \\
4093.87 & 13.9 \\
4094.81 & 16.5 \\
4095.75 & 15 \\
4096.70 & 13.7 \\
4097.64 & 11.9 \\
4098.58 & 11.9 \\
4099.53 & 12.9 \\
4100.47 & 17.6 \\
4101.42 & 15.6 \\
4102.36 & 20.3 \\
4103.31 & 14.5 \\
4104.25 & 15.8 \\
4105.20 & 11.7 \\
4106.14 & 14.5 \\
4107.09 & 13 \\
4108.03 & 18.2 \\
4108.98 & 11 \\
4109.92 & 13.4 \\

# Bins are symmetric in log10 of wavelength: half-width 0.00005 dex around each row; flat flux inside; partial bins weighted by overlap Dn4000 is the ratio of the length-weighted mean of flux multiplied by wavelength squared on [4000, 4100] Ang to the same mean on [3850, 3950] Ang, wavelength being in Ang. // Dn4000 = 1.32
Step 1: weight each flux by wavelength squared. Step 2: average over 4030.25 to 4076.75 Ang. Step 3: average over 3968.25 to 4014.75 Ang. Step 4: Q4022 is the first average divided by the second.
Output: 1.1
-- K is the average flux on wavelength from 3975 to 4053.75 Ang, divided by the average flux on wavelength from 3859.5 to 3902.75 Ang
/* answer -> 1.25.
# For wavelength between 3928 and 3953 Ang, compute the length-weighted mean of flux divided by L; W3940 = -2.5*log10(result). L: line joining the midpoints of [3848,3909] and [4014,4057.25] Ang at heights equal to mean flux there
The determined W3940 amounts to 0.13 mag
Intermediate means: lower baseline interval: 13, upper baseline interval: 16.5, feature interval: 12.7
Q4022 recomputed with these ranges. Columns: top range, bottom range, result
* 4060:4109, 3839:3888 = 1.33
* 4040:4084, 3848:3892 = 1.36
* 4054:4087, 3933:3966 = 1.30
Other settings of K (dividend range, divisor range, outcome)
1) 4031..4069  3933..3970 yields 1.31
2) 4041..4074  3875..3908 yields 1.32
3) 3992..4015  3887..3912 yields 1.30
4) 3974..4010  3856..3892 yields 1.19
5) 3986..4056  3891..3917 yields 1.25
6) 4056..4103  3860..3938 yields 1.22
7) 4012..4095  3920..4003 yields 1.21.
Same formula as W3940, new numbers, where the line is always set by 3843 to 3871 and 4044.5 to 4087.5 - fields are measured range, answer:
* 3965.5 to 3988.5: 0.25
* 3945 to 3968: 0.12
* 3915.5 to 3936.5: 0.15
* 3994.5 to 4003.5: -0.13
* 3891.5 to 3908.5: 0.17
